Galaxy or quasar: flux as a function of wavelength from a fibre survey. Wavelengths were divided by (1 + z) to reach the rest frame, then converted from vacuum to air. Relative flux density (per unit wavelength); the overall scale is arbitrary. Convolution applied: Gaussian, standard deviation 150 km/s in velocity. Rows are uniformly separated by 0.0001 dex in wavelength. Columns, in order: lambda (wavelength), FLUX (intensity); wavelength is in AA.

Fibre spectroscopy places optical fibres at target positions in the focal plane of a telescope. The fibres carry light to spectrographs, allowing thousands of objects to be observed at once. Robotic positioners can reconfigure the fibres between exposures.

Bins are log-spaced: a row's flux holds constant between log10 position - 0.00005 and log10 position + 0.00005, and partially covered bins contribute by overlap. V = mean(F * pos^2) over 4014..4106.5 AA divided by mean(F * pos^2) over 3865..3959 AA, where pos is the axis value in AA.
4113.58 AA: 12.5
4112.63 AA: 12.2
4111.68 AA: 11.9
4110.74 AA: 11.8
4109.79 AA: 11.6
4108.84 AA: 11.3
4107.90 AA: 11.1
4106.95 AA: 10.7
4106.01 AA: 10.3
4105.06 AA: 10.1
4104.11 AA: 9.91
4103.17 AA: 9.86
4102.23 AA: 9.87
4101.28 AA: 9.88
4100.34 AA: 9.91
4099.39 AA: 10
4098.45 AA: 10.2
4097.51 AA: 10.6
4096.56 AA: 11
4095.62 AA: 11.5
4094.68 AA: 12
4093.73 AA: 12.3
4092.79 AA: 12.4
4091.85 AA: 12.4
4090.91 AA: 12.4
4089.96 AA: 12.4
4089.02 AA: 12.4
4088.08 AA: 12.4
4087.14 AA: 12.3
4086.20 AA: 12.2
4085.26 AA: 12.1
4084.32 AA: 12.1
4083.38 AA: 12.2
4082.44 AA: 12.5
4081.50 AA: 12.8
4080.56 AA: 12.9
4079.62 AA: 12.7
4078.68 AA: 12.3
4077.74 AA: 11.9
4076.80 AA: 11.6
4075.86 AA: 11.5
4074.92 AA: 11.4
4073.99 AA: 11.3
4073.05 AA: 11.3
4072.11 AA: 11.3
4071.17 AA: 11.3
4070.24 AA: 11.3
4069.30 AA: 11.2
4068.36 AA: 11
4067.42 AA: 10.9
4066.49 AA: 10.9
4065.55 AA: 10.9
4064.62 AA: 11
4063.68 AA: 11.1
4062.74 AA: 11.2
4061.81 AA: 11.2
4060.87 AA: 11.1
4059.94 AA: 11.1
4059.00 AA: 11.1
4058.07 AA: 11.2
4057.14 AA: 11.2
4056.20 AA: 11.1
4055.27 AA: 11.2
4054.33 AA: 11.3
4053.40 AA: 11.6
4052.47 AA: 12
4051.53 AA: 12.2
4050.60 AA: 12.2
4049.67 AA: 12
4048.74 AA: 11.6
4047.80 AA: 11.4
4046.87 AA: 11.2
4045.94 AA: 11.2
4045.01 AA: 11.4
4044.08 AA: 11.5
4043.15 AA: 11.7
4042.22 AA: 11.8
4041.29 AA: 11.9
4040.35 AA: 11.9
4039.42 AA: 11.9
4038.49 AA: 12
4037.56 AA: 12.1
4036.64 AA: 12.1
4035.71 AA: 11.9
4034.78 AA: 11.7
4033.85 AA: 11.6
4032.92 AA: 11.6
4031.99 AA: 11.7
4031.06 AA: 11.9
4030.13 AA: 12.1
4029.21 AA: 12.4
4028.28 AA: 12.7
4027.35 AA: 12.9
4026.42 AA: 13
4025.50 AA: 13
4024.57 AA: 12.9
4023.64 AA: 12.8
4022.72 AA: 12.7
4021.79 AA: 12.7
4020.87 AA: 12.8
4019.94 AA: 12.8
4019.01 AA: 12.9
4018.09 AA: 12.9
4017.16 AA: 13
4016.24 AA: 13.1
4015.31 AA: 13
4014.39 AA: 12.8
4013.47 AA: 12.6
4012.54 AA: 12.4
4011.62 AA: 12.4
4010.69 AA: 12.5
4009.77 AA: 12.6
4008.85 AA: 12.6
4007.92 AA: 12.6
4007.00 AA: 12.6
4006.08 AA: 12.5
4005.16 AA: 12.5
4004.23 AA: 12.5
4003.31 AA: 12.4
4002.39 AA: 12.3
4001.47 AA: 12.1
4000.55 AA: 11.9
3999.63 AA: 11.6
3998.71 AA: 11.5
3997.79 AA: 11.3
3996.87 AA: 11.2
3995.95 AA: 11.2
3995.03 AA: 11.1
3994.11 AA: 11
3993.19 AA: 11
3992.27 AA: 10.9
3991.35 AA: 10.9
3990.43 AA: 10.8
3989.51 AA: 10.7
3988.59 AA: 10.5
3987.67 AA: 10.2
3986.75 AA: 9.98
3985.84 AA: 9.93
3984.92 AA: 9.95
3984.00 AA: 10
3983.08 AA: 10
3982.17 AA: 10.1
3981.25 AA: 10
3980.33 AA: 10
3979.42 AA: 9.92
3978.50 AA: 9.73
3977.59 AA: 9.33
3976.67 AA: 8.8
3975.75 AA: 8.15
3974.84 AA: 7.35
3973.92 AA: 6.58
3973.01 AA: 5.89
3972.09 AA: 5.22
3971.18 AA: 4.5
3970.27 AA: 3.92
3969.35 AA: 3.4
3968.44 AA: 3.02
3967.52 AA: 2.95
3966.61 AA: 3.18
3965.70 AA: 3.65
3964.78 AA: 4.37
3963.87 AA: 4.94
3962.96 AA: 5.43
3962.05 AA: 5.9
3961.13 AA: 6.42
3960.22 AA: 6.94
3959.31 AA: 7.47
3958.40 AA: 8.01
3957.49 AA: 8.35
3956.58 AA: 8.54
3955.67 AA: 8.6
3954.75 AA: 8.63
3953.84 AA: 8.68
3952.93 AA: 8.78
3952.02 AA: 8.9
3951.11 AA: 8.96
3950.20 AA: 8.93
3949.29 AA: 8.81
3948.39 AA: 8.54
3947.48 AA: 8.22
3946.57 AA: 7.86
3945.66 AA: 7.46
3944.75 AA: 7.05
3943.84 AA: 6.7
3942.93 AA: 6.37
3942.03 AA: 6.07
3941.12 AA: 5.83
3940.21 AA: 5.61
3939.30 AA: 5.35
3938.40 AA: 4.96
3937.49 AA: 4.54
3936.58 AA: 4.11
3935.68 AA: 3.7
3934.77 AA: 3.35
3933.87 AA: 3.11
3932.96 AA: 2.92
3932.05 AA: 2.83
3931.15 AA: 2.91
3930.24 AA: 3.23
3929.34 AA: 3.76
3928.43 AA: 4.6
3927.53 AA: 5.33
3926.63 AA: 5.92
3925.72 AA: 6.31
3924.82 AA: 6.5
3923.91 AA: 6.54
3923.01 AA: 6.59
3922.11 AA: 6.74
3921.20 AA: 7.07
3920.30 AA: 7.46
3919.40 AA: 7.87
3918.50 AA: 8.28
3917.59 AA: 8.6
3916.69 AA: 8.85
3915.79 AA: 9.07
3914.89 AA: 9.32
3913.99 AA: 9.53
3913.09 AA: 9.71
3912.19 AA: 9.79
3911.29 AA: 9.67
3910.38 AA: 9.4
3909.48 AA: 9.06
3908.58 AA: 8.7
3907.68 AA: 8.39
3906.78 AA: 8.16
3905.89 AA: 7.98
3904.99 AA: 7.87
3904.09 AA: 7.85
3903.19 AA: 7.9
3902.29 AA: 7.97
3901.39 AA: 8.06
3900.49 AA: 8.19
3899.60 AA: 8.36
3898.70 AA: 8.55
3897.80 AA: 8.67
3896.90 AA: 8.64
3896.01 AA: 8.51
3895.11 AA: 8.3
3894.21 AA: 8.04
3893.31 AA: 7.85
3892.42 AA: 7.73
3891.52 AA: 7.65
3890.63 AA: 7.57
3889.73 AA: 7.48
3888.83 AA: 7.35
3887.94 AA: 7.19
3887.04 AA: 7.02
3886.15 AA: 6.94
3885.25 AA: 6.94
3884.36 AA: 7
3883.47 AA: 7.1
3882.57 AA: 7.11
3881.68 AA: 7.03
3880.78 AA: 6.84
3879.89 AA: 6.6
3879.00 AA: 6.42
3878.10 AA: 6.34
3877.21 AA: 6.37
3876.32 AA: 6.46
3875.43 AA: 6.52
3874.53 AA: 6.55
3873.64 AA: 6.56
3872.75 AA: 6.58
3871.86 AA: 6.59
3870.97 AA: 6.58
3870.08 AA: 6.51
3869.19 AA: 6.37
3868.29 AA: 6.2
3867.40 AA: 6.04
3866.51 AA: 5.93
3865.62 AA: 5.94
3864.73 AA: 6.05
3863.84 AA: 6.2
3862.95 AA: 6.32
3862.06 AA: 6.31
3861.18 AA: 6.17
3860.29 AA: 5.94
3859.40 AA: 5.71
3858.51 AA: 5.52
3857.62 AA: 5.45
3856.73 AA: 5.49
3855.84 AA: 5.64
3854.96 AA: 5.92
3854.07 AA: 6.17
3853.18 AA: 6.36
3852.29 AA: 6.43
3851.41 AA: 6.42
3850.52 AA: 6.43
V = 1.78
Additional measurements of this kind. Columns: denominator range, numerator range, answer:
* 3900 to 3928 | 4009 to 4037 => 1.65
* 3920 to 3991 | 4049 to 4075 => 1.74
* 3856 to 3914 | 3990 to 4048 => 1.78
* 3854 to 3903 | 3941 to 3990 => 1.15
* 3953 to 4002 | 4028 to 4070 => 1.42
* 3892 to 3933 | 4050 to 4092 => 1.69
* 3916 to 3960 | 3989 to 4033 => 1.93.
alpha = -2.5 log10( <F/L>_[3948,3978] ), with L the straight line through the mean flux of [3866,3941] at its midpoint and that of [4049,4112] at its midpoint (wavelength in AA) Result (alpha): 0.25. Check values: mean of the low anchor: 6.91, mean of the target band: 6.69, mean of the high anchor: 11.4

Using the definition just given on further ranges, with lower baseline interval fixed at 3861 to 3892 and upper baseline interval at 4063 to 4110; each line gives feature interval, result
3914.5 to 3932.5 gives 0.202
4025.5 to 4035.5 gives -0.200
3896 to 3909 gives -0.141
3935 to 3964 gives 0.186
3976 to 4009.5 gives -0.180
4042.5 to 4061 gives -0.085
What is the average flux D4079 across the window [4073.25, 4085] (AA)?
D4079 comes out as 12.1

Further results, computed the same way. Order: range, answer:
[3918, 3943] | 5.27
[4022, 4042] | 12.2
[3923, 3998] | 7.22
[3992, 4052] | 12.1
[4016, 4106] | 11.7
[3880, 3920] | 8.13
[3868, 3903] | 7.26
